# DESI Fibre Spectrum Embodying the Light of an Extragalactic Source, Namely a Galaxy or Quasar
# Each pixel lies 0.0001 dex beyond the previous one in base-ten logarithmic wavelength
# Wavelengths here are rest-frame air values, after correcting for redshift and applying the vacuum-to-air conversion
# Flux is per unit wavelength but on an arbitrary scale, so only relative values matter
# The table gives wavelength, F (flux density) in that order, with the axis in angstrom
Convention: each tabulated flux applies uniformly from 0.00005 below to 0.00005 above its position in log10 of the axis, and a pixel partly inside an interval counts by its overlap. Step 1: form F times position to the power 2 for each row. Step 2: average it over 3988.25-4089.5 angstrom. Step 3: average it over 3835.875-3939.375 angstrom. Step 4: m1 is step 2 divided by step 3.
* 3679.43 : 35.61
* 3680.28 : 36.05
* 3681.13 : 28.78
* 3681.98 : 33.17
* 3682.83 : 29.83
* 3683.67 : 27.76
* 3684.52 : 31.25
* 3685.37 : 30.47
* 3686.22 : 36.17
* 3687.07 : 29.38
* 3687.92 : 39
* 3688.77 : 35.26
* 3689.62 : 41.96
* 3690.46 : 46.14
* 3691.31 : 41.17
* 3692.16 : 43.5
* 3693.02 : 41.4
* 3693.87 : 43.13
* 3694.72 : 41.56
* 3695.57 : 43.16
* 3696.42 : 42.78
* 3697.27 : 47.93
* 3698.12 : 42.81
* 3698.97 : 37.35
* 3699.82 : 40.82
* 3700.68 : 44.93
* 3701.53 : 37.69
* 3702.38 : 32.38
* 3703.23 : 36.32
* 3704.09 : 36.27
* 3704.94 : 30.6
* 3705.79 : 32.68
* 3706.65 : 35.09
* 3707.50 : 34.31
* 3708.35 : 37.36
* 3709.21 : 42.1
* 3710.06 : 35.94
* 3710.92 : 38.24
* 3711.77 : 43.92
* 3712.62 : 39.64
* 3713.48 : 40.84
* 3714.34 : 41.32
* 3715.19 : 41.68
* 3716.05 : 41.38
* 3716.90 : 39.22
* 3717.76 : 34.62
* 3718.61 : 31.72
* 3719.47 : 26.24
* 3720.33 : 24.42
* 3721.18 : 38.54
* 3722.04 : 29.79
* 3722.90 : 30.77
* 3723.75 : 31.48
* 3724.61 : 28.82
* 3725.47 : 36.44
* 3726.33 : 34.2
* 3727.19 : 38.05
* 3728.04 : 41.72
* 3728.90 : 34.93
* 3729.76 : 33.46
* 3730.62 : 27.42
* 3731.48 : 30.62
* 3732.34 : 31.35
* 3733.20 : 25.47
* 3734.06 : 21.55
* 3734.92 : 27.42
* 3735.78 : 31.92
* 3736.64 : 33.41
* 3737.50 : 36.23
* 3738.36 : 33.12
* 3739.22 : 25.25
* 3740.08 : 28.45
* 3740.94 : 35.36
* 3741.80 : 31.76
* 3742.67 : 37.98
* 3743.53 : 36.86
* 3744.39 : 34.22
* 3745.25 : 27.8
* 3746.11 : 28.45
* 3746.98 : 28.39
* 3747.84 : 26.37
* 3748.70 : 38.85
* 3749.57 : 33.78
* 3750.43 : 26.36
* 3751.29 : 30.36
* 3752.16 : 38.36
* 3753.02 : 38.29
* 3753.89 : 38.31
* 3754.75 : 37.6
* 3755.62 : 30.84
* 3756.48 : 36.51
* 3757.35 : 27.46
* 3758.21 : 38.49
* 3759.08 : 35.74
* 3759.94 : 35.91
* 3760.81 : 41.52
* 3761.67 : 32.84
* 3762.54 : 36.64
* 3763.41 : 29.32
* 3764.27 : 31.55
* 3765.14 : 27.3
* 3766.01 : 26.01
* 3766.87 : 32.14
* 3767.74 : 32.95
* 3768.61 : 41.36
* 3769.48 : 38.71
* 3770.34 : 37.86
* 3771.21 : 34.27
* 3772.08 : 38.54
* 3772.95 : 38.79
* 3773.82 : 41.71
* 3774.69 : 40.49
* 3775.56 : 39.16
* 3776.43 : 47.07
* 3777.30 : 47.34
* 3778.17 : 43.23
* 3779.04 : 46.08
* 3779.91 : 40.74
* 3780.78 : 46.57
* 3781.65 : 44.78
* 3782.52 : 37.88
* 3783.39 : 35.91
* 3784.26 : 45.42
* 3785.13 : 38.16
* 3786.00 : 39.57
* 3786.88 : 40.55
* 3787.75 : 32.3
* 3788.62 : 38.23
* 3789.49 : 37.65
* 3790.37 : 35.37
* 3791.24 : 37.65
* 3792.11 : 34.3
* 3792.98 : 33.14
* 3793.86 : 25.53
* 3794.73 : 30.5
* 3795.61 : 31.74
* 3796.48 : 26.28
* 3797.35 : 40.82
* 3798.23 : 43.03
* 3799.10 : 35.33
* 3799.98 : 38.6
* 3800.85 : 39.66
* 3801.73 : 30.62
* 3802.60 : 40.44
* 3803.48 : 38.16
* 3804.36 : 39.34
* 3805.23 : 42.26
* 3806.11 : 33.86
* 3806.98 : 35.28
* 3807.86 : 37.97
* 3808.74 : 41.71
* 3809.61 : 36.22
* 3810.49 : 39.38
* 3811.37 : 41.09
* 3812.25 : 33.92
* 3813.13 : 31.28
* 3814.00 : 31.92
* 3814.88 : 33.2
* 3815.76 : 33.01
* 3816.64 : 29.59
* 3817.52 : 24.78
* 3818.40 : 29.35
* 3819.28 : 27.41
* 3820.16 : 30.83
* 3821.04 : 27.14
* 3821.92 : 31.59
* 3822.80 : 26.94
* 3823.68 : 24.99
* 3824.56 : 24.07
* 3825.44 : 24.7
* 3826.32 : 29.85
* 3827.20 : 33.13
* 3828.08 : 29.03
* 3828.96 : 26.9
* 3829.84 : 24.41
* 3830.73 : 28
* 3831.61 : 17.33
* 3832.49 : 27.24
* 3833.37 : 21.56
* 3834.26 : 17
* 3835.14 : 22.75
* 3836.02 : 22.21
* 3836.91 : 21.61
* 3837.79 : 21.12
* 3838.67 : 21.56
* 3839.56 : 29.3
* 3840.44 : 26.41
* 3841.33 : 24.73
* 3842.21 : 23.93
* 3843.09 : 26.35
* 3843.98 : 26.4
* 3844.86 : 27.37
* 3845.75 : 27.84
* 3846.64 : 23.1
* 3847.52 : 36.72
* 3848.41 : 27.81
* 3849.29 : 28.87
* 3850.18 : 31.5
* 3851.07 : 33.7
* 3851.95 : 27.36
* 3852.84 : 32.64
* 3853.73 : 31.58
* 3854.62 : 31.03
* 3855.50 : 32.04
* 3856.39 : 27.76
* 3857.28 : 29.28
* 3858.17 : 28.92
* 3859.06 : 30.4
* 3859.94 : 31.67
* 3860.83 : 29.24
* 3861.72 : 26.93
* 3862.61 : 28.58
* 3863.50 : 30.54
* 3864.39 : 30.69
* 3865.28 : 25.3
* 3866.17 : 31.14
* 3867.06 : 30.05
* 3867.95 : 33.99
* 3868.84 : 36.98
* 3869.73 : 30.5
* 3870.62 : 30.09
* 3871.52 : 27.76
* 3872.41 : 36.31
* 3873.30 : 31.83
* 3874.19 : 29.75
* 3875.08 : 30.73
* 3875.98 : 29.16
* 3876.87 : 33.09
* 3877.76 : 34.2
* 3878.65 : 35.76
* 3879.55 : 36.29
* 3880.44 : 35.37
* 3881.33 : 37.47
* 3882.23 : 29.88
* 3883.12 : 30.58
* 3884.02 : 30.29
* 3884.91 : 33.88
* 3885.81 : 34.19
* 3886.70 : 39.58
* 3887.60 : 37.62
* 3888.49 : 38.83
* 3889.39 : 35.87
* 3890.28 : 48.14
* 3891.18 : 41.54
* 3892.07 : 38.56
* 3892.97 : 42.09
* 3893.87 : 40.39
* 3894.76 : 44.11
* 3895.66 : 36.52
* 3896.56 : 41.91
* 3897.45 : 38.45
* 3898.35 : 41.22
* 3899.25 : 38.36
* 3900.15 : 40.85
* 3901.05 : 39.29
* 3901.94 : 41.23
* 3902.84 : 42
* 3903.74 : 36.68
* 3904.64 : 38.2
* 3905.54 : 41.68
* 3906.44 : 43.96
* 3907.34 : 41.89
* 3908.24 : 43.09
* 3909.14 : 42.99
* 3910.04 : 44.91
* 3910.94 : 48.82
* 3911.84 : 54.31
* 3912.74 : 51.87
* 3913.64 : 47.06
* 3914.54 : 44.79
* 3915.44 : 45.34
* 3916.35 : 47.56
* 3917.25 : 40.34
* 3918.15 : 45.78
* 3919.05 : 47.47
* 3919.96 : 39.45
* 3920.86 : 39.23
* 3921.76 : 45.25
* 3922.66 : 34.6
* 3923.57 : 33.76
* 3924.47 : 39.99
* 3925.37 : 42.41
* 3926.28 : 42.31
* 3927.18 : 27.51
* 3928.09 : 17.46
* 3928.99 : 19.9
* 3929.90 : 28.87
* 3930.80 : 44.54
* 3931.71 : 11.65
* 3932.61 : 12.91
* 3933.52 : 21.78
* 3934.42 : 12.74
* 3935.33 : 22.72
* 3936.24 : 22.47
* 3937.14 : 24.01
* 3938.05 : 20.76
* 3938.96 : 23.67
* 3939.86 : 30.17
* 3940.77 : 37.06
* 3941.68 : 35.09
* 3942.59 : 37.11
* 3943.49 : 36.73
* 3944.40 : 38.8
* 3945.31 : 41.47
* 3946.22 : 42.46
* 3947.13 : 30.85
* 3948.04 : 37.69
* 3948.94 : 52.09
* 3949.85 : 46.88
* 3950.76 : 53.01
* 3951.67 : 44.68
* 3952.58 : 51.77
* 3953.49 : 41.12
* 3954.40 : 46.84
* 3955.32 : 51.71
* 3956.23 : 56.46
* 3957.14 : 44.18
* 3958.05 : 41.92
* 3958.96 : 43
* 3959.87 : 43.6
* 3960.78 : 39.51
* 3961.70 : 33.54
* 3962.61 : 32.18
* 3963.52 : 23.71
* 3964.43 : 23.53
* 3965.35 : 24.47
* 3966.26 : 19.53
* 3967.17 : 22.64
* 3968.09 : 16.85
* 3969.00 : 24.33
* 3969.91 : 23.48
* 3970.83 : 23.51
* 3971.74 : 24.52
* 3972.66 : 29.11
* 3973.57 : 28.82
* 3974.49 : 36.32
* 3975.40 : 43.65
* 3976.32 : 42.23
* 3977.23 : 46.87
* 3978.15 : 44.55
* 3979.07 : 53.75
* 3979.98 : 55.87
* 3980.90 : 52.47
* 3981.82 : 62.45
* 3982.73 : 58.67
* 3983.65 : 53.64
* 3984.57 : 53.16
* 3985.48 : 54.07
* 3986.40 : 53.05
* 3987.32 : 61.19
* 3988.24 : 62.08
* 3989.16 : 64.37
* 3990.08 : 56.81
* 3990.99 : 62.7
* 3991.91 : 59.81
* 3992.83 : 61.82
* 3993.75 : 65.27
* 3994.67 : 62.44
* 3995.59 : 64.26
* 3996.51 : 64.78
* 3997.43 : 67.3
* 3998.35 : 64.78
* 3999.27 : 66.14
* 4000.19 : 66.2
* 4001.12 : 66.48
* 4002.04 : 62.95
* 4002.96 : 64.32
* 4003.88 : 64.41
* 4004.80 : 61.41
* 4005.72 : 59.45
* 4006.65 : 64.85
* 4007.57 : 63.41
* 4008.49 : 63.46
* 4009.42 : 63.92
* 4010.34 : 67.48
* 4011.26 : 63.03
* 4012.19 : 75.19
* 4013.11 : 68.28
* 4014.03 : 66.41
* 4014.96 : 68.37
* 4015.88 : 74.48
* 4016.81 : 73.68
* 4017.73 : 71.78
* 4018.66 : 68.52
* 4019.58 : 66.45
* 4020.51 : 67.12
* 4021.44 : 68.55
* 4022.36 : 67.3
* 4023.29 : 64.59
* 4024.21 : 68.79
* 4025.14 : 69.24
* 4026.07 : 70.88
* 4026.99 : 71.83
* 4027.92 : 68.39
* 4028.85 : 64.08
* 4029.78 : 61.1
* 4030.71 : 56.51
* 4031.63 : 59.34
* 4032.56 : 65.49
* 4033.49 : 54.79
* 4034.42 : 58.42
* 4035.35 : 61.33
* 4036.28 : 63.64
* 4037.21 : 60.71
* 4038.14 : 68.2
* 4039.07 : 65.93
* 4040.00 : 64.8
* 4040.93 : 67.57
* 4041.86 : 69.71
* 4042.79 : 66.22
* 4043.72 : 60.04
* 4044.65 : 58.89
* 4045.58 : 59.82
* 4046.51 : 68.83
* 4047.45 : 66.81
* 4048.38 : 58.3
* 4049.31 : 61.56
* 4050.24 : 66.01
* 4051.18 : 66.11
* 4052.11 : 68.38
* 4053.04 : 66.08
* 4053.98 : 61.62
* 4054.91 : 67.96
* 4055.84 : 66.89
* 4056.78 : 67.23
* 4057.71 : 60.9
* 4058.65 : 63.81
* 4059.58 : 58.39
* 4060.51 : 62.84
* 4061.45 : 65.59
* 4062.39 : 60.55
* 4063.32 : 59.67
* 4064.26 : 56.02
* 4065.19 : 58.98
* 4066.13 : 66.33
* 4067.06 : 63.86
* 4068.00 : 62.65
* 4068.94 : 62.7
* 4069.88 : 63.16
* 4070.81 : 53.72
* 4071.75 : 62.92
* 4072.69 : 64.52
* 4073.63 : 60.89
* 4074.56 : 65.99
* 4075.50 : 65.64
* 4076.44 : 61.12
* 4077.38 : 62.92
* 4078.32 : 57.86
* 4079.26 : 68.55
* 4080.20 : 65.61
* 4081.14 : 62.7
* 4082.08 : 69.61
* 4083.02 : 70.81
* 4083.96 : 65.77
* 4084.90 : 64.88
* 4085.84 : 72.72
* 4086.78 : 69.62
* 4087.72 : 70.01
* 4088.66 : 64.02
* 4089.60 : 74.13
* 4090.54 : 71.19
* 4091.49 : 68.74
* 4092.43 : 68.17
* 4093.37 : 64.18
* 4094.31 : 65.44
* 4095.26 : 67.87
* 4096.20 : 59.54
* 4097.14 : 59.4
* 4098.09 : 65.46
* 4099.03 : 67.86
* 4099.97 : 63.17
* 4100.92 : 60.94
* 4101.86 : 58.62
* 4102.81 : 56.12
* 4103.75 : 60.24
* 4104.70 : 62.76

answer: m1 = 2.1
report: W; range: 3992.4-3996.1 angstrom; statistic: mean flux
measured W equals 63.5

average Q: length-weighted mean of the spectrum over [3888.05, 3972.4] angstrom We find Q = 37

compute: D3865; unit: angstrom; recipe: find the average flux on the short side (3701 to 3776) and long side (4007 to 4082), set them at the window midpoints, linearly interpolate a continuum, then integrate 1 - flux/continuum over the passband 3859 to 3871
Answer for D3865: 4.2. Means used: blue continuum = 34.3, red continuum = 64.5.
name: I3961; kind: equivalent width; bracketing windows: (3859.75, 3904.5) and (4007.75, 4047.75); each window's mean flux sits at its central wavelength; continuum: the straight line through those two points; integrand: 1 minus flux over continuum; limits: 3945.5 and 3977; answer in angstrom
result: 9.1 angstrom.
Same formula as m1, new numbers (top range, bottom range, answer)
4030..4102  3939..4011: 1.40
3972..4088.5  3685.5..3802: 2.01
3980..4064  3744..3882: 2.18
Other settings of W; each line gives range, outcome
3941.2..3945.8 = 37.9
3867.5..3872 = 31.9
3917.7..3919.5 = 46.7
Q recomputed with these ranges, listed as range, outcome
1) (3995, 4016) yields 65.6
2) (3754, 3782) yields 37.5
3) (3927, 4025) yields 47.7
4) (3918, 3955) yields 34.7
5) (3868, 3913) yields 38.1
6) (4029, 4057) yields 63.6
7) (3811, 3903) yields 31.3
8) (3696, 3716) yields 38.9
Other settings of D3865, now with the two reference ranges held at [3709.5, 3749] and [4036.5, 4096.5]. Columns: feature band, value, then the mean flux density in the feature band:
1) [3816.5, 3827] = 3.57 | 27.7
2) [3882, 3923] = 6.87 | 41.2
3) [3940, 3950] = 2.67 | 39.1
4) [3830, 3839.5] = 4.56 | 22.4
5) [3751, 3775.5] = 0.74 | 35.4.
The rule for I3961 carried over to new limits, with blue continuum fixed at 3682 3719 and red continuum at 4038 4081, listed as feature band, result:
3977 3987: 0.73 angstrom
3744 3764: 3.99 angstrom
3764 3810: 6.91 angstrom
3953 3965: 3.48 angstrom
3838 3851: 5.64 angstrom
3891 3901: 2.24 angstrom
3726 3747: 4.54 angstrom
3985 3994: -0.22 angstrom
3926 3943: 8.99 angstrom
